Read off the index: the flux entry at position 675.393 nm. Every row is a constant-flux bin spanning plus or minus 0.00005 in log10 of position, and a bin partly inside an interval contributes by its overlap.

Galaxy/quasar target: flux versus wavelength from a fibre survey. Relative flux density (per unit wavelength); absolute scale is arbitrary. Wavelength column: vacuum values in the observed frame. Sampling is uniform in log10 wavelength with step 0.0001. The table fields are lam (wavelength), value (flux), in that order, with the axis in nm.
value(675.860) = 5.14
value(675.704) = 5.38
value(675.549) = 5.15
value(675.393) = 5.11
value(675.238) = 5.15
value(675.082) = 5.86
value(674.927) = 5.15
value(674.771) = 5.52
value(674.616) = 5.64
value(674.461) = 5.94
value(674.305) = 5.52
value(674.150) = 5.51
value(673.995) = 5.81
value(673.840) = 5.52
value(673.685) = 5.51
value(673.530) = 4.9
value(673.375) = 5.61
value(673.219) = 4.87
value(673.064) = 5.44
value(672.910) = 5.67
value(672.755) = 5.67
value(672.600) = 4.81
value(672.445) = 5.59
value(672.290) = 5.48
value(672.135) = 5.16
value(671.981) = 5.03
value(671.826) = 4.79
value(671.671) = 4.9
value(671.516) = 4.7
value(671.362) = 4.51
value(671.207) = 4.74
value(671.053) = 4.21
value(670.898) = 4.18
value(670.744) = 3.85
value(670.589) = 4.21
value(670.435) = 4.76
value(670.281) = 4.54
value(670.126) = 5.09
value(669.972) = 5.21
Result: 5.11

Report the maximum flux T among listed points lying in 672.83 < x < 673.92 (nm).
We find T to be 5.67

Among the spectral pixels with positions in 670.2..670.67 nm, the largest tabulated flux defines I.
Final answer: 4.76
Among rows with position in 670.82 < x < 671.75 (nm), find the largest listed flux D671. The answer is 4.9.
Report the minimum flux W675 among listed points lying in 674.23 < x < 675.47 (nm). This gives 5.11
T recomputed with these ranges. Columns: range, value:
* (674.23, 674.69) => 5.94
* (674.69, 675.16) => 5.86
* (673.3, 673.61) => 5.61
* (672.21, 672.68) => 5.59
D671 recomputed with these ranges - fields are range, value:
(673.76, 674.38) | 5.81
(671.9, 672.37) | 5.48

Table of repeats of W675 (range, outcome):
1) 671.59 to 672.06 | 4.79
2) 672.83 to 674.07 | 4.87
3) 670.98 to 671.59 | 4.21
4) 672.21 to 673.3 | 4.81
